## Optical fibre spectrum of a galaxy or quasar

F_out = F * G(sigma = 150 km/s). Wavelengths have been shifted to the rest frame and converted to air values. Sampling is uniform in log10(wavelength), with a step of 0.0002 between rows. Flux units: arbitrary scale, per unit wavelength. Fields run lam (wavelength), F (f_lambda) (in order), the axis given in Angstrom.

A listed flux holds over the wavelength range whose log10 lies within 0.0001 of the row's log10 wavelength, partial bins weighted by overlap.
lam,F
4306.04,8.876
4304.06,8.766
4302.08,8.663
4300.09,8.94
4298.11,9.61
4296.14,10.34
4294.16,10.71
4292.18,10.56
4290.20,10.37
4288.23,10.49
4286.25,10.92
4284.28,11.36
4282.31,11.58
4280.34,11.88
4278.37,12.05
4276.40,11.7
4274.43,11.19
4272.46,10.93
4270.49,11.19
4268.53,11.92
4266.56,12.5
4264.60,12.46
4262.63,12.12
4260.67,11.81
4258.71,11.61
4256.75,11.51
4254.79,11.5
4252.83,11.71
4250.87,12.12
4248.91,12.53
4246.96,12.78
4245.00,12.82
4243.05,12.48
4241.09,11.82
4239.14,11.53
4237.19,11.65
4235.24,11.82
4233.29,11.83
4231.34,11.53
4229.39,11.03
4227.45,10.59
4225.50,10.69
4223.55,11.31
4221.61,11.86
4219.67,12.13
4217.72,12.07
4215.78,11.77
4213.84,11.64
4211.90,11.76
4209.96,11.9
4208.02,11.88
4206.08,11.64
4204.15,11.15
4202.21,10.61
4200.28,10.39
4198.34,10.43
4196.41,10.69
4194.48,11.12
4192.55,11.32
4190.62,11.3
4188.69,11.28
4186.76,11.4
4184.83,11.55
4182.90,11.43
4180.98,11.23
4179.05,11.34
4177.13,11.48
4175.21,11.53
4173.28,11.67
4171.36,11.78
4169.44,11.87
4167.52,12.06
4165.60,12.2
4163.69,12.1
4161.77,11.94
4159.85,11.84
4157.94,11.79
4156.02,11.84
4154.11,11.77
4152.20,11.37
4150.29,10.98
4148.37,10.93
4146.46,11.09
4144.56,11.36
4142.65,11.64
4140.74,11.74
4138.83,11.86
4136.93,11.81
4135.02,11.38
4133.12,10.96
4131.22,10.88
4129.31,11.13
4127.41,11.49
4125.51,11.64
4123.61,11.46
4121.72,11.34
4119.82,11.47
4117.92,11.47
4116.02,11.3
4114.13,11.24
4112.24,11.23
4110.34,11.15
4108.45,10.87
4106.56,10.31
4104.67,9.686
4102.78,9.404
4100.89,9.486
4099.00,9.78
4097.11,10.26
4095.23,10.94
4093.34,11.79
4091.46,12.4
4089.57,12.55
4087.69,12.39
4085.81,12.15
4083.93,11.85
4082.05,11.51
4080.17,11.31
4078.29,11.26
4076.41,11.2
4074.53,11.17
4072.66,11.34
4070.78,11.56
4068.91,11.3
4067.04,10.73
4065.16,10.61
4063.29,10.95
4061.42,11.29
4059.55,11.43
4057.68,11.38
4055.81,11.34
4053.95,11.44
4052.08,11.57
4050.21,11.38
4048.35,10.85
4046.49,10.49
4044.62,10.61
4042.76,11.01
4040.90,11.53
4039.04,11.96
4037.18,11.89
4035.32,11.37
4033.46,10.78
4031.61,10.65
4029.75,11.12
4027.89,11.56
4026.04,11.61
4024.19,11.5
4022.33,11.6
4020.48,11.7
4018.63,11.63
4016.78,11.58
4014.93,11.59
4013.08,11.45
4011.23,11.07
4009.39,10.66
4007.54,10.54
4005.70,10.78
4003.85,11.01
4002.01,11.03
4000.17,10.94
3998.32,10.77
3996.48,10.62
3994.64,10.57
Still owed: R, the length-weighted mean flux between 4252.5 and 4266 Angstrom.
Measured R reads 11.8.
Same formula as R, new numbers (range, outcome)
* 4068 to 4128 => 11.2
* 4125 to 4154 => 11.4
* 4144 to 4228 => 11.5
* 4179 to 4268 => 11.6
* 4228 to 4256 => 11.9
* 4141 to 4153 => 11.3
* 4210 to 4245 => 11.7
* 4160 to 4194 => 11.6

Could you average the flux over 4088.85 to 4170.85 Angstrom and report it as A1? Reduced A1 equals 11.3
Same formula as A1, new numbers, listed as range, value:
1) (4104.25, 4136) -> 11.1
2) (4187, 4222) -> 11.4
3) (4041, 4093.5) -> 11.4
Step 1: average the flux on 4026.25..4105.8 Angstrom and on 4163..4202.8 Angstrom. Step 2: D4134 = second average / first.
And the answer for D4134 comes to 1.02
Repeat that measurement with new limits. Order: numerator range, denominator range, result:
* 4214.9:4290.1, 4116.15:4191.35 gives 1.01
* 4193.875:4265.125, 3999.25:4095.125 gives 1.03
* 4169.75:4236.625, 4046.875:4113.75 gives 1.02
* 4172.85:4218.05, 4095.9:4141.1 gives 1.03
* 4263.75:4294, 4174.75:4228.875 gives 1.00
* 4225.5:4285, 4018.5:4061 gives 1.04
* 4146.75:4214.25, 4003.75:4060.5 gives 1.02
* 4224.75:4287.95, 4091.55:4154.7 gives 1.06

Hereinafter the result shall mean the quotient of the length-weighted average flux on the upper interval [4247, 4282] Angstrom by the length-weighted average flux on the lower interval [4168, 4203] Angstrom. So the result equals 1.1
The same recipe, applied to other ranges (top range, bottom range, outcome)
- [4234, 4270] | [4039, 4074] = 1.08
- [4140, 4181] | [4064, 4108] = 1.05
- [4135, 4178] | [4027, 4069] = 1.04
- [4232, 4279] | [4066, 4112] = 1.07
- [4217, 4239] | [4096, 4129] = 1.06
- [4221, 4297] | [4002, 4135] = 1.03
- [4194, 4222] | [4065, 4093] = 0.98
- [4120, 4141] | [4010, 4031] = 1.00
